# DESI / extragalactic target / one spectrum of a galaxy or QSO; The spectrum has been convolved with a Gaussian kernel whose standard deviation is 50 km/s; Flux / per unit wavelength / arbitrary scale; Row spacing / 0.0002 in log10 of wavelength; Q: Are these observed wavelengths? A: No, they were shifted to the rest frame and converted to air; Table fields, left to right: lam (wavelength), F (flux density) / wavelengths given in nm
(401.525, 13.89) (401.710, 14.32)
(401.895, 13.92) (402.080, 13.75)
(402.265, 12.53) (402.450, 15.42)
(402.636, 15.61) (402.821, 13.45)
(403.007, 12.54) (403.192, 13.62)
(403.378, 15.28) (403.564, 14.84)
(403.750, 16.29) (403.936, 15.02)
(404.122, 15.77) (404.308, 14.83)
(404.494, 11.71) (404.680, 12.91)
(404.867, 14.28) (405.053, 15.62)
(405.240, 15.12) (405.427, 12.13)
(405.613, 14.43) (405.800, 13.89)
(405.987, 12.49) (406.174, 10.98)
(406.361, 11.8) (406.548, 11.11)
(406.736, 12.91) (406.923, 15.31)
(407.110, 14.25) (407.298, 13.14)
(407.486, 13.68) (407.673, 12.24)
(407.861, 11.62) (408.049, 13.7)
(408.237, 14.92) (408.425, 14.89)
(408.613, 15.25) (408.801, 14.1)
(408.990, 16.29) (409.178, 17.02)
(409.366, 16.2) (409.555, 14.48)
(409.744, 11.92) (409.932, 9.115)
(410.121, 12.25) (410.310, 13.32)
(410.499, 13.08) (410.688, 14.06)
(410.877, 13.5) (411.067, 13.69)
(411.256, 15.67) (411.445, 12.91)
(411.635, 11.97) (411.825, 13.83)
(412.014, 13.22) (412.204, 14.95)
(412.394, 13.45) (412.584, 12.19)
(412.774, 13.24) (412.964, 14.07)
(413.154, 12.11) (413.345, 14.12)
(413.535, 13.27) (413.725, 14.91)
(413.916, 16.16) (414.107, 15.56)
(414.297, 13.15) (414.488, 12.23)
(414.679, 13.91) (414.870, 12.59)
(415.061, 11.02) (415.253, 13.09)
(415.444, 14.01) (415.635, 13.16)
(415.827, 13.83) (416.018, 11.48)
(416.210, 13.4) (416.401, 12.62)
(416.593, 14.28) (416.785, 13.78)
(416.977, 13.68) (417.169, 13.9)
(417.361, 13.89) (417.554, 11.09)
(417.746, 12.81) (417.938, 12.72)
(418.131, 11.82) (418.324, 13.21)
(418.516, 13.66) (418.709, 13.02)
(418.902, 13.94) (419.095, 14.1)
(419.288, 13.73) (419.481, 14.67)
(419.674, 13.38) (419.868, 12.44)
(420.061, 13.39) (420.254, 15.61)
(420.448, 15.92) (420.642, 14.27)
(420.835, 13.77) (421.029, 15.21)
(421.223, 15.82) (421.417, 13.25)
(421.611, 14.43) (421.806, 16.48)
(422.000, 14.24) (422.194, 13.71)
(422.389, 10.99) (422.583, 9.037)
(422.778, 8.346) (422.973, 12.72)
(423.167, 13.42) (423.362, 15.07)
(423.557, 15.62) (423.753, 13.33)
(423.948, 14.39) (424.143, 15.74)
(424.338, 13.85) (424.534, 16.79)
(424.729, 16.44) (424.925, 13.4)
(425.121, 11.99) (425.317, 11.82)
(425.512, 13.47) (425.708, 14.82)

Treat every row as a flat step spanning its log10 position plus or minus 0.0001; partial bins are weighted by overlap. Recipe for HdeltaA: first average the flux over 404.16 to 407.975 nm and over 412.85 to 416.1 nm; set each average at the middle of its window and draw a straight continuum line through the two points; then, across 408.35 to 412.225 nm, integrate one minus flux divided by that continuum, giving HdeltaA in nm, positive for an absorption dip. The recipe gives -0.15 nm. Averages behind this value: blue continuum 13.3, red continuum 13.5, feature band 13.9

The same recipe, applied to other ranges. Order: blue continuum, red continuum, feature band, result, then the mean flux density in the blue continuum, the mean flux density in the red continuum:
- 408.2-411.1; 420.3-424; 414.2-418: 0.22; 14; 13.7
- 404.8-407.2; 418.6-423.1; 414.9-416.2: 0.07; 13.4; 13.6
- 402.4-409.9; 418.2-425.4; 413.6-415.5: 0.03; 14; 13.8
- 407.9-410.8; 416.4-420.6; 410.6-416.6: 0.14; 14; 13.6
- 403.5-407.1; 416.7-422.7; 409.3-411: 0.08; 13.8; 13.6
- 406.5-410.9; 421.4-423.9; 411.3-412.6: 0.02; 13.7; 13.1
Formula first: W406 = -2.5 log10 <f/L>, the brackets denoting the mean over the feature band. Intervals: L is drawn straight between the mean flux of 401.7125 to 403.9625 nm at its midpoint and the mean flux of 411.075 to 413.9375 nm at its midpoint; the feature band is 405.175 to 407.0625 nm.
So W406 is 0.09 mag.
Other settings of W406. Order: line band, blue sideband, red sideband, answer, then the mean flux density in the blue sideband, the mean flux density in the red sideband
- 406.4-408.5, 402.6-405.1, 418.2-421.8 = 0.074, 14.4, 14.1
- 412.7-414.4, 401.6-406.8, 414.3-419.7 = -0.057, 13.8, 13.2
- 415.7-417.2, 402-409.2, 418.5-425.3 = 0.044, 13.9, 13.9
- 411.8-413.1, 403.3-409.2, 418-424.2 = 0.026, 14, 13.7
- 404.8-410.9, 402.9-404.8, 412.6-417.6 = 0.028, 14.3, 13.4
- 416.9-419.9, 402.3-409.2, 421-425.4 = 0.042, 14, 13.7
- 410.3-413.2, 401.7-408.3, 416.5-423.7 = 0.014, 13.7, 13.5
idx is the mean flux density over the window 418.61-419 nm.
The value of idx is 13.5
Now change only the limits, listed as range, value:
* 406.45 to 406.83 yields 12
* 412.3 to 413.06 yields 13.2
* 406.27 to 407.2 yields 13.1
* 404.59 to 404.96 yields 13.6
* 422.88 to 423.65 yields 14.2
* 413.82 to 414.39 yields 15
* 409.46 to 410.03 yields 11.8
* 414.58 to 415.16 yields 12.5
